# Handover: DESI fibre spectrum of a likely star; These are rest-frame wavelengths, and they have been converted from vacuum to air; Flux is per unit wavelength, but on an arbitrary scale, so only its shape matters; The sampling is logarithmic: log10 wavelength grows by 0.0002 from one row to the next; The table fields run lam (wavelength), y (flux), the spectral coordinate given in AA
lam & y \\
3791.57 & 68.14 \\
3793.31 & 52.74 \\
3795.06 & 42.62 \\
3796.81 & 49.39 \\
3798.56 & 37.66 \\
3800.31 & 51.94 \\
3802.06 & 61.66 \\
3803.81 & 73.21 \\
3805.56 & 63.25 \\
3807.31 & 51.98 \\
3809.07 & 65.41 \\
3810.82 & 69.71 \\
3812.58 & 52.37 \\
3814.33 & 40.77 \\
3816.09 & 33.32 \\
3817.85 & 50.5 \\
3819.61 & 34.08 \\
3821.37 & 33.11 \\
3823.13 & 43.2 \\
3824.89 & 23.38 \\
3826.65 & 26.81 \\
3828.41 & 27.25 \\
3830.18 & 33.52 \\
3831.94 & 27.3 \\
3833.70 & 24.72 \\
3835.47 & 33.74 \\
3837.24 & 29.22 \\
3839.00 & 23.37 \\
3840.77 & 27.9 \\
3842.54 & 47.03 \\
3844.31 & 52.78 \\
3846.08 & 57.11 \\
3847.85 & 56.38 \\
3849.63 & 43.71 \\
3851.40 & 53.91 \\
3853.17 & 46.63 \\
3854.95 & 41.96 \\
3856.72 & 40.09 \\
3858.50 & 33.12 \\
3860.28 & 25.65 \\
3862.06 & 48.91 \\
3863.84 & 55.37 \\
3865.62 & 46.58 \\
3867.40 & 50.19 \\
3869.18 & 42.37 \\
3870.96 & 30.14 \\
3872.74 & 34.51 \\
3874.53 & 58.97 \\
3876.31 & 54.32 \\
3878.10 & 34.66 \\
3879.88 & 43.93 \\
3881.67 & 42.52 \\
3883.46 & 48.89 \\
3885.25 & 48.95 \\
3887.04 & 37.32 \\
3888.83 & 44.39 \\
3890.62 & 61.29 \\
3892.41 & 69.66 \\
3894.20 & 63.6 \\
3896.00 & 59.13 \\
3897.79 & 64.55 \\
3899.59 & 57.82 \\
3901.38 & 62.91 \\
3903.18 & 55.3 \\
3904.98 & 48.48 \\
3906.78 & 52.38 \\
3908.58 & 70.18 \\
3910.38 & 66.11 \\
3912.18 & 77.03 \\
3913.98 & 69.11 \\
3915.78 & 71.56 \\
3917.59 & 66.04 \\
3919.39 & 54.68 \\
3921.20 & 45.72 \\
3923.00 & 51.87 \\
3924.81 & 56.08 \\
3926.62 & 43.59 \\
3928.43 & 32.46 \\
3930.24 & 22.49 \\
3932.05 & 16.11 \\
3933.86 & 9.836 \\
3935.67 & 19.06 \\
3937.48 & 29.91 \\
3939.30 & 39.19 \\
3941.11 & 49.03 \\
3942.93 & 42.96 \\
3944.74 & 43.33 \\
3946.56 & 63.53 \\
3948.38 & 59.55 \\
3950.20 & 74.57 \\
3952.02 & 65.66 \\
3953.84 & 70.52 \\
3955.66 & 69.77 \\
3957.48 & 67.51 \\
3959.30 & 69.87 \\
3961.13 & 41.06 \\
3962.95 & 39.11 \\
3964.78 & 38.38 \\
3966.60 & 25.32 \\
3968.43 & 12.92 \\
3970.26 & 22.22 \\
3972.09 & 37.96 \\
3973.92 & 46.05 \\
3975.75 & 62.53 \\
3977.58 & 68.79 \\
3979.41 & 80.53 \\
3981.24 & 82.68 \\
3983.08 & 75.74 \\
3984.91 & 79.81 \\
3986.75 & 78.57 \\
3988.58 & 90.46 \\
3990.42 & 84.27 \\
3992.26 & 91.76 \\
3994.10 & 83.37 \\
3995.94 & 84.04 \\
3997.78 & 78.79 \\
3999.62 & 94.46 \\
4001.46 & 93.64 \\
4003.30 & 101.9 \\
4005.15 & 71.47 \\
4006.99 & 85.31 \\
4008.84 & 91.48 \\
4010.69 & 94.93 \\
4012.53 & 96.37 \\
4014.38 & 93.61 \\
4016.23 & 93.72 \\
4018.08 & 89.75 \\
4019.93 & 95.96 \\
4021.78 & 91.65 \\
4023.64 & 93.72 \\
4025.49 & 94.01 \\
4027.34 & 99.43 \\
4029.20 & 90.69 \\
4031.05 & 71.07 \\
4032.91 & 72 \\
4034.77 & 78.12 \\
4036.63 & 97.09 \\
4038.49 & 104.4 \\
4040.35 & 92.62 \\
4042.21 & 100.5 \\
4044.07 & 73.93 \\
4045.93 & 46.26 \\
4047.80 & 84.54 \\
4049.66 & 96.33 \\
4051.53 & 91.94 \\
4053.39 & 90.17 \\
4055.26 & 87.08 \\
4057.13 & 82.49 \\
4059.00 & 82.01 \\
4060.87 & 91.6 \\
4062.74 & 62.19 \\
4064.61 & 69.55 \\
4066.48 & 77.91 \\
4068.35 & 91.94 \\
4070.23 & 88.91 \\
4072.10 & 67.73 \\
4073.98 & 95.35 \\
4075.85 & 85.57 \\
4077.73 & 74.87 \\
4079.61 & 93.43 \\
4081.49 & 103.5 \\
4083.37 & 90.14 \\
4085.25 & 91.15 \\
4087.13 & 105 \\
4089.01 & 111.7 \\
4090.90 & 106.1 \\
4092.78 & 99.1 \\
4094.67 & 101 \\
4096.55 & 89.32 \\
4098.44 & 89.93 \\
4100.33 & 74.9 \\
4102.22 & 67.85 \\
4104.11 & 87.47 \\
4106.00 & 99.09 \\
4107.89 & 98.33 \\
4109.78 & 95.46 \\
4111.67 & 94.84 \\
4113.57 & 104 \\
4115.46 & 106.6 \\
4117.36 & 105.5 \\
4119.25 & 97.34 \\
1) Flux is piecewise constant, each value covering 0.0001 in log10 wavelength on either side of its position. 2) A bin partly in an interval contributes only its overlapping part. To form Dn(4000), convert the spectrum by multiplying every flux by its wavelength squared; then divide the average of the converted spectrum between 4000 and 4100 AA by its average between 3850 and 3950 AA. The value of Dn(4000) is 1.98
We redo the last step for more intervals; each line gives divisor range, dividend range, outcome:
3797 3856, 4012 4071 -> 2.21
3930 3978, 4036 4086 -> 2.01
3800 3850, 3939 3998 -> 1.53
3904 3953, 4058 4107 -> 1.92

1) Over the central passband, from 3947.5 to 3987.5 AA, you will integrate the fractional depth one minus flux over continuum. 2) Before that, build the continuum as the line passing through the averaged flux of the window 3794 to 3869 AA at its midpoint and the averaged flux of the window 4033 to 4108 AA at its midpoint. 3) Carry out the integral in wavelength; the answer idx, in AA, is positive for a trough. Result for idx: 6.5 AA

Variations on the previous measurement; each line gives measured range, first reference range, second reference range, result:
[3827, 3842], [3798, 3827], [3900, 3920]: 6.64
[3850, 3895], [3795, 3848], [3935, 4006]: 3.27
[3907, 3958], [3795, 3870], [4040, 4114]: 8.33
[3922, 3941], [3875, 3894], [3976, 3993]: 9.20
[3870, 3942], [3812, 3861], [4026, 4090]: 4.73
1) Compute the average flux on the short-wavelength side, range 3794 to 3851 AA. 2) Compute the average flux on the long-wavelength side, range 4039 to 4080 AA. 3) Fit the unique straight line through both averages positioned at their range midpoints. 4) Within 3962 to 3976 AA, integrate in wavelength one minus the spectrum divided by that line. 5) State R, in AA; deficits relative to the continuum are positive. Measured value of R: 6.9 AA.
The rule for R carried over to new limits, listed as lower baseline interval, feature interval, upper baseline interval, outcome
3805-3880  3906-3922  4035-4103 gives -2.1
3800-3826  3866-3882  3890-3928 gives 3.6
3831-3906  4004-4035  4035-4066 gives -4.4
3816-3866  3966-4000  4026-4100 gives 1.6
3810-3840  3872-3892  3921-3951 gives -4.5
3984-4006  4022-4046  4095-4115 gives 0.1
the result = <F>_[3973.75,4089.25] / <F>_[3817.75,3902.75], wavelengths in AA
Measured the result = 2.0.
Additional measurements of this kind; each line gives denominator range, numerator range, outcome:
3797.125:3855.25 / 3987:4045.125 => 2.05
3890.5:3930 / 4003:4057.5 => 1.51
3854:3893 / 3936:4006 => 1.40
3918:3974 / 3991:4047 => 2.00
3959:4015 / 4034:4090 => 1.23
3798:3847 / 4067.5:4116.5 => 2.17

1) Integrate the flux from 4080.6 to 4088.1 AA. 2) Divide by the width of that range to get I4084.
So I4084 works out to 97.5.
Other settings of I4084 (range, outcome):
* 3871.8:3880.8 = 45.2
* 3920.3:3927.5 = 49.3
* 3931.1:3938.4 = 18.8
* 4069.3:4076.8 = 84.4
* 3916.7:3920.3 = 60.3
